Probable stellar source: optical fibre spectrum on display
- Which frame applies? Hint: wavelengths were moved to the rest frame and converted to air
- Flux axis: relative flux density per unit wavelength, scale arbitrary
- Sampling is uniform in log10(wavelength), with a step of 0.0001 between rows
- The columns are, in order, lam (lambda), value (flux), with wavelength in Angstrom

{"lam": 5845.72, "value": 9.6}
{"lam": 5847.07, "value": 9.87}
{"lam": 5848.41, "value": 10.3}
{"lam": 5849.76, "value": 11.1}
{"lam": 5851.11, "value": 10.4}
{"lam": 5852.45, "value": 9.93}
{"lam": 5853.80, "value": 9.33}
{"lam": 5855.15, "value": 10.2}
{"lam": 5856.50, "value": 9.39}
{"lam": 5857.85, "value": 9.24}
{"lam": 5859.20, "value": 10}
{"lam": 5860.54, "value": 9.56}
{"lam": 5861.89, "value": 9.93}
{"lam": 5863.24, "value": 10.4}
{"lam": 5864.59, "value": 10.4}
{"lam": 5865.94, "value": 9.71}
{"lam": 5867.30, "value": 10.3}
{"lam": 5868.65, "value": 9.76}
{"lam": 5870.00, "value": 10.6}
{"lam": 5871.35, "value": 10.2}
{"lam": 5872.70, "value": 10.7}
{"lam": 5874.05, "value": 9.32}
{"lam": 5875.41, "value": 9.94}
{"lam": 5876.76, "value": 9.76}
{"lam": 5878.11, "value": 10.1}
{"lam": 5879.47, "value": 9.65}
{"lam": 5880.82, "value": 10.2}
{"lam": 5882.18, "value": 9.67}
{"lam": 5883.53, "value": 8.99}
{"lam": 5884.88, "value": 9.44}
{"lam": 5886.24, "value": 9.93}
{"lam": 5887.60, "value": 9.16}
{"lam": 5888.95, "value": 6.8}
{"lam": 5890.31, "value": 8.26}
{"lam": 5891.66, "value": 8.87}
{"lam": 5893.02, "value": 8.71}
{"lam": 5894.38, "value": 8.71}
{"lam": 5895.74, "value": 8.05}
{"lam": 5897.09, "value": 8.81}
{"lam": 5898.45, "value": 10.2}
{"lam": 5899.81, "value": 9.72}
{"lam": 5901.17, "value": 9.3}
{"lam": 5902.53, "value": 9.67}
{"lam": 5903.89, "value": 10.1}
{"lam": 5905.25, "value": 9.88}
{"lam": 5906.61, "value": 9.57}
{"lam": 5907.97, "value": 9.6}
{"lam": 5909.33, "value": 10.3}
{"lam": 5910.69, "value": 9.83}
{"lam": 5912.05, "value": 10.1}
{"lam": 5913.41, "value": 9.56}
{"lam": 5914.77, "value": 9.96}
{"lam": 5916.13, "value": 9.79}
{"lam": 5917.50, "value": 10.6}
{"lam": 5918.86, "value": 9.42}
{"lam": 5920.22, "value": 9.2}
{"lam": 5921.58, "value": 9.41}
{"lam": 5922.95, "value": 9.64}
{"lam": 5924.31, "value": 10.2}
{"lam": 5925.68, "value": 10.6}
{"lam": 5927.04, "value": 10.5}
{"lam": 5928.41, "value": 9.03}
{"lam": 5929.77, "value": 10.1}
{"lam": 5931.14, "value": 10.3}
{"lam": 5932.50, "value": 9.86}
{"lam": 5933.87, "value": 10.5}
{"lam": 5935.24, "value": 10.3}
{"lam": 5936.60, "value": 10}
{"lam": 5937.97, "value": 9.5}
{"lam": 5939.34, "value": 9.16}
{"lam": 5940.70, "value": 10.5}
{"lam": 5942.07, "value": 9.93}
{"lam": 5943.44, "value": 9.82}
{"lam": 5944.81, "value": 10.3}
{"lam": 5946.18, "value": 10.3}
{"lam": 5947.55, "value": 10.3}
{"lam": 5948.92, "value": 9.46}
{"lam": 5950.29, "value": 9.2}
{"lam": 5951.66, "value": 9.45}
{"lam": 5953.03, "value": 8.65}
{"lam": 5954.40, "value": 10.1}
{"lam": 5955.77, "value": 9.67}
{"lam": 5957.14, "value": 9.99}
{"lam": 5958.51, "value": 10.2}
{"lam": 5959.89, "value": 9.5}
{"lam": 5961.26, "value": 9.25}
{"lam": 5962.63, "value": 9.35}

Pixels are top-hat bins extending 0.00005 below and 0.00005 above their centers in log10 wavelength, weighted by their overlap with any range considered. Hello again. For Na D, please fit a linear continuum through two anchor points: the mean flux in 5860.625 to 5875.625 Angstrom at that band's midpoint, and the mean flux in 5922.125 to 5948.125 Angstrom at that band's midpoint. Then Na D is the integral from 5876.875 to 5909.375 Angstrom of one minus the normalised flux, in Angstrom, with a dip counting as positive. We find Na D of 2.5 Angstrom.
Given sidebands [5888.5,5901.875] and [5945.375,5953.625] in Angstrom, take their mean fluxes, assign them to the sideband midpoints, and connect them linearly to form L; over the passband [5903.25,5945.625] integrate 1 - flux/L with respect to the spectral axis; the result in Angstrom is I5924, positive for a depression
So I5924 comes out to -3.30 Angstrom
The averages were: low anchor 8.78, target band 9.92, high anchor 9.58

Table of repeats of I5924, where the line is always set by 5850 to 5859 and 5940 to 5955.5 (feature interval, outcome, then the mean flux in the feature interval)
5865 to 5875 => -0.3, 10.1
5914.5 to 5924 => 0.1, 9.73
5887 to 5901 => 1.5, 8.75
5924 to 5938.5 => -0.4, 10.1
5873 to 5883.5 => 0.0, 9.79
